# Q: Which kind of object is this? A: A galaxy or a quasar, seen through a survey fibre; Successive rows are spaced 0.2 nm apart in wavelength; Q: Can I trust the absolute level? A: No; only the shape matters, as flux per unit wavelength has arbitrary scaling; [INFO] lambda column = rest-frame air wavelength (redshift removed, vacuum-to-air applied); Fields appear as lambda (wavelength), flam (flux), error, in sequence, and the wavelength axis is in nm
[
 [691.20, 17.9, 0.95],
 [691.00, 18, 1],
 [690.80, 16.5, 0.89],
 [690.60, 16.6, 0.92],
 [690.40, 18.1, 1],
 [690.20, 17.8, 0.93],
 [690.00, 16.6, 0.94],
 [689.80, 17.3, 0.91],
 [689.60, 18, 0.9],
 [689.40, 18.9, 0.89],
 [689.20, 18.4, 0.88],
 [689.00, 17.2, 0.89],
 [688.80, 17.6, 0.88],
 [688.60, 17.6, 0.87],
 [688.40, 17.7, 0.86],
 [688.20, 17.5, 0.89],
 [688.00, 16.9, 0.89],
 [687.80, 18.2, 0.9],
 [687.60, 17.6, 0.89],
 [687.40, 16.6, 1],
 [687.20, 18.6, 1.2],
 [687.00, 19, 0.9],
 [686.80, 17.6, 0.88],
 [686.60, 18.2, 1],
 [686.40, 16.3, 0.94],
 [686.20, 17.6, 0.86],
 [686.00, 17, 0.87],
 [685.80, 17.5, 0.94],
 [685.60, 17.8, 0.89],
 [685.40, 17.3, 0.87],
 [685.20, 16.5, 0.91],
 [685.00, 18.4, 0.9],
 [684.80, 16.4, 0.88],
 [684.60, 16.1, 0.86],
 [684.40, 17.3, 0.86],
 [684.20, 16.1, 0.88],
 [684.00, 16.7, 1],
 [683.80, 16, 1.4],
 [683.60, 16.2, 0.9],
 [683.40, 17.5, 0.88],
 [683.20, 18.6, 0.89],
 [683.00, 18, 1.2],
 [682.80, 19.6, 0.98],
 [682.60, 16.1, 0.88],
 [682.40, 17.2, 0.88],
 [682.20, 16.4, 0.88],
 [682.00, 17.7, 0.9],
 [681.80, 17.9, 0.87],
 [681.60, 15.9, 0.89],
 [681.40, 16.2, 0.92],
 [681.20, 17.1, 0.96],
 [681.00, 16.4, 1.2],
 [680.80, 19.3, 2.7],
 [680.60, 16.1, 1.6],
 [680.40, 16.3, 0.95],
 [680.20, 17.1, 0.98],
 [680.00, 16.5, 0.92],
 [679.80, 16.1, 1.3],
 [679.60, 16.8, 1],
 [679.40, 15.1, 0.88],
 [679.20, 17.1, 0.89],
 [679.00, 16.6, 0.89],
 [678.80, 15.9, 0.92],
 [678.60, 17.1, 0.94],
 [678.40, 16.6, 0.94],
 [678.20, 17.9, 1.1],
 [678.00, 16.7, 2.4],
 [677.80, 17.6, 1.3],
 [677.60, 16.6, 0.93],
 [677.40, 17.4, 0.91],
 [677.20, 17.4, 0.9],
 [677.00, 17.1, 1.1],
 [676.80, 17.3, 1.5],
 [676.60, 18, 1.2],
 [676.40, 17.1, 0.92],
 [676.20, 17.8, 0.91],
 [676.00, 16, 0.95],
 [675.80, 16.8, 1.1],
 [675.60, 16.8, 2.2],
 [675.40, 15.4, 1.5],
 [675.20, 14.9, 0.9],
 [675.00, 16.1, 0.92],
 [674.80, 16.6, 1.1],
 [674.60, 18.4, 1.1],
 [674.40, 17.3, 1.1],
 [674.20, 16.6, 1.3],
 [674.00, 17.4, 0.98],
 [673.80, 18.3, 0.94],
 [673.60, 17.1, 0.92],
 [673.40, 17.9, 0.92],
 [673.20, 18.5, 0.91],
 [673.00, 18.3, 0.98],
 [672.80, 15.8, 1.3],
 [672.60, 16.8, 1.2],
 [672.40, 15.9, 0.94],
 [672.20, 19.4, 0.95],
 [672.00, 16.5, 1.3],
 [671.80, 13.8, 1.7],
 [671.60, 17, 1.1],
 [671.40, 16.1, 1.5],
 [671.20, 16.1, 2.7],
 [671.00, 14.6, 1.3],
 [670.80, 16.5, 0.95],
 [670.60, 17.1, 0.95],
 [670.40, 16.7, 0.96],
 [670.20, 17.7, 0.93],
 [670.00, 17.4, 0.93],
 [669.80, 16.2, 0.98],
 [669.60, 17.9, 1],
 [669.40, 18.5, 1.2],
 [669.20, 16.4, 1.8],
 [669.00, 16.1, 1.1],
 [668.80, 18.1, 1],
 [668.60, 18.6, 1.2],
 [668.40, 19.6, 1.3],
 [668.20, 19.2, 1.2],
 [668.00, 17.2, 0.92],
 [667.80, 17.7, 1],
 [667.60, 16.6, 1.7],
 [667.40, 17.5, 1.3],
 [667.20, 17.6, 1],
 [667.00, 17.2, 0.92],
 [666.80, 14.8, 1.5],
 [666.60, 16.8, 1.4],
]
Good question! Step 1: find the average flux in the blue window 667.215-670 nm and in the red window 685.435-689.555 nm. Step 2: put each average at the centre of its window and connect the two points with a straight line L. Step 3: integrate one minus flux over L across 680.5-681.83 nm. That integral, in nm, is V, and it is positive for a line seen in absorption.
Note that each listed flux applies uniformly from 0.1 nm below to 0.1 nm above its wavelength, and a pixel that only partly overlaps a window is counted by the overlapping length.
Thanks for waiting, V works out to 0.06 nm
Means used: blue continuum 17.7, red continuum 17.7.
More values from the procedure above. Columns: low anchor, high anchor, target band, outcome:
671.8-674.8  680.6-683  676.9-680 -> 0.08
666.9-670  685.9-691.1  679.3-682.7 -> 0.17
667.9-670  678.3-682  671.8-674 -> 0.01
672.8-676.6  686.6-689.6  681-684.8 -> 0.12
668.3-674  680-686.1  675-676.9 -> 0.05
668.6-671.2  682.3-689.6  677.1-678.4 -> 0.00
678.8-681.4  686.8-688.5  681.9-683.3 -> -0.05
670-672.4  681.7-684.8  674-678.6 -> -0.05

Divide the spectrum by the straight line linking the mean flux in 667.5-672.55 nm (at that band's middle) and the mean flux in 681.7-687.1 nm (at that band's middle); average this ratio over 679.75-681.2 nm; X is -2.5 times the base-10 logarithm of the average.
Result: 0.023 mag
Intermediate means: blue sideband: 17.1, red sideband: 17.3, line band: 16.9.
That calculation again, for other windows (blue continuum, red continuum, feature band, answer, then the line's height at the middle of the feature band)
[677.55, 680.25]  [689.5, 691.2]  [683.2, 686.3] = 0.00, 17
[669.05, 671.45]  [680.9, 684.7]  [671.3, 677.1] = -0.01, 16.8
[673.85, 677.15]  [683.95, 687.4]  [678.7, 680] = 0.05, 17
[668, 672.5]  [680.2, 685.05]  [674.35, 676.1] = 0.04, 17.1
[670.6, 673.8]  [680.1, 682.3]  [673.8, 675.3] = 0.00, 16.8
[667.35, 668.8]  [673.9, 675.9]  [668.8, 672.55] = 0.05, 17.5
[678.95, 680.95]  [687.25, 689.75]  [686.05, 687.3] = -0.02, 17.5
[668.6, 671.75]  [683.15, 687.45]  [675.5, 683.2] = 0.00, 17.1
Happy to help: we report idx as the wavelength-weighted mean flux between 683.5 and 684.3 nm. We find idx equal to 16.3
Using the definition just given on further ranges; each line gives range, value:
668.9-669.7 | 17.2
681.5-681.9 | 16.9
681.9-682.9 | 17.4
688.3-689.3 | 17.7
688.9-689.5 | 18.2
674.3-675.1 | 17.1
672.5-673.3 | 17.4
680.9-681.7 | 16.4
